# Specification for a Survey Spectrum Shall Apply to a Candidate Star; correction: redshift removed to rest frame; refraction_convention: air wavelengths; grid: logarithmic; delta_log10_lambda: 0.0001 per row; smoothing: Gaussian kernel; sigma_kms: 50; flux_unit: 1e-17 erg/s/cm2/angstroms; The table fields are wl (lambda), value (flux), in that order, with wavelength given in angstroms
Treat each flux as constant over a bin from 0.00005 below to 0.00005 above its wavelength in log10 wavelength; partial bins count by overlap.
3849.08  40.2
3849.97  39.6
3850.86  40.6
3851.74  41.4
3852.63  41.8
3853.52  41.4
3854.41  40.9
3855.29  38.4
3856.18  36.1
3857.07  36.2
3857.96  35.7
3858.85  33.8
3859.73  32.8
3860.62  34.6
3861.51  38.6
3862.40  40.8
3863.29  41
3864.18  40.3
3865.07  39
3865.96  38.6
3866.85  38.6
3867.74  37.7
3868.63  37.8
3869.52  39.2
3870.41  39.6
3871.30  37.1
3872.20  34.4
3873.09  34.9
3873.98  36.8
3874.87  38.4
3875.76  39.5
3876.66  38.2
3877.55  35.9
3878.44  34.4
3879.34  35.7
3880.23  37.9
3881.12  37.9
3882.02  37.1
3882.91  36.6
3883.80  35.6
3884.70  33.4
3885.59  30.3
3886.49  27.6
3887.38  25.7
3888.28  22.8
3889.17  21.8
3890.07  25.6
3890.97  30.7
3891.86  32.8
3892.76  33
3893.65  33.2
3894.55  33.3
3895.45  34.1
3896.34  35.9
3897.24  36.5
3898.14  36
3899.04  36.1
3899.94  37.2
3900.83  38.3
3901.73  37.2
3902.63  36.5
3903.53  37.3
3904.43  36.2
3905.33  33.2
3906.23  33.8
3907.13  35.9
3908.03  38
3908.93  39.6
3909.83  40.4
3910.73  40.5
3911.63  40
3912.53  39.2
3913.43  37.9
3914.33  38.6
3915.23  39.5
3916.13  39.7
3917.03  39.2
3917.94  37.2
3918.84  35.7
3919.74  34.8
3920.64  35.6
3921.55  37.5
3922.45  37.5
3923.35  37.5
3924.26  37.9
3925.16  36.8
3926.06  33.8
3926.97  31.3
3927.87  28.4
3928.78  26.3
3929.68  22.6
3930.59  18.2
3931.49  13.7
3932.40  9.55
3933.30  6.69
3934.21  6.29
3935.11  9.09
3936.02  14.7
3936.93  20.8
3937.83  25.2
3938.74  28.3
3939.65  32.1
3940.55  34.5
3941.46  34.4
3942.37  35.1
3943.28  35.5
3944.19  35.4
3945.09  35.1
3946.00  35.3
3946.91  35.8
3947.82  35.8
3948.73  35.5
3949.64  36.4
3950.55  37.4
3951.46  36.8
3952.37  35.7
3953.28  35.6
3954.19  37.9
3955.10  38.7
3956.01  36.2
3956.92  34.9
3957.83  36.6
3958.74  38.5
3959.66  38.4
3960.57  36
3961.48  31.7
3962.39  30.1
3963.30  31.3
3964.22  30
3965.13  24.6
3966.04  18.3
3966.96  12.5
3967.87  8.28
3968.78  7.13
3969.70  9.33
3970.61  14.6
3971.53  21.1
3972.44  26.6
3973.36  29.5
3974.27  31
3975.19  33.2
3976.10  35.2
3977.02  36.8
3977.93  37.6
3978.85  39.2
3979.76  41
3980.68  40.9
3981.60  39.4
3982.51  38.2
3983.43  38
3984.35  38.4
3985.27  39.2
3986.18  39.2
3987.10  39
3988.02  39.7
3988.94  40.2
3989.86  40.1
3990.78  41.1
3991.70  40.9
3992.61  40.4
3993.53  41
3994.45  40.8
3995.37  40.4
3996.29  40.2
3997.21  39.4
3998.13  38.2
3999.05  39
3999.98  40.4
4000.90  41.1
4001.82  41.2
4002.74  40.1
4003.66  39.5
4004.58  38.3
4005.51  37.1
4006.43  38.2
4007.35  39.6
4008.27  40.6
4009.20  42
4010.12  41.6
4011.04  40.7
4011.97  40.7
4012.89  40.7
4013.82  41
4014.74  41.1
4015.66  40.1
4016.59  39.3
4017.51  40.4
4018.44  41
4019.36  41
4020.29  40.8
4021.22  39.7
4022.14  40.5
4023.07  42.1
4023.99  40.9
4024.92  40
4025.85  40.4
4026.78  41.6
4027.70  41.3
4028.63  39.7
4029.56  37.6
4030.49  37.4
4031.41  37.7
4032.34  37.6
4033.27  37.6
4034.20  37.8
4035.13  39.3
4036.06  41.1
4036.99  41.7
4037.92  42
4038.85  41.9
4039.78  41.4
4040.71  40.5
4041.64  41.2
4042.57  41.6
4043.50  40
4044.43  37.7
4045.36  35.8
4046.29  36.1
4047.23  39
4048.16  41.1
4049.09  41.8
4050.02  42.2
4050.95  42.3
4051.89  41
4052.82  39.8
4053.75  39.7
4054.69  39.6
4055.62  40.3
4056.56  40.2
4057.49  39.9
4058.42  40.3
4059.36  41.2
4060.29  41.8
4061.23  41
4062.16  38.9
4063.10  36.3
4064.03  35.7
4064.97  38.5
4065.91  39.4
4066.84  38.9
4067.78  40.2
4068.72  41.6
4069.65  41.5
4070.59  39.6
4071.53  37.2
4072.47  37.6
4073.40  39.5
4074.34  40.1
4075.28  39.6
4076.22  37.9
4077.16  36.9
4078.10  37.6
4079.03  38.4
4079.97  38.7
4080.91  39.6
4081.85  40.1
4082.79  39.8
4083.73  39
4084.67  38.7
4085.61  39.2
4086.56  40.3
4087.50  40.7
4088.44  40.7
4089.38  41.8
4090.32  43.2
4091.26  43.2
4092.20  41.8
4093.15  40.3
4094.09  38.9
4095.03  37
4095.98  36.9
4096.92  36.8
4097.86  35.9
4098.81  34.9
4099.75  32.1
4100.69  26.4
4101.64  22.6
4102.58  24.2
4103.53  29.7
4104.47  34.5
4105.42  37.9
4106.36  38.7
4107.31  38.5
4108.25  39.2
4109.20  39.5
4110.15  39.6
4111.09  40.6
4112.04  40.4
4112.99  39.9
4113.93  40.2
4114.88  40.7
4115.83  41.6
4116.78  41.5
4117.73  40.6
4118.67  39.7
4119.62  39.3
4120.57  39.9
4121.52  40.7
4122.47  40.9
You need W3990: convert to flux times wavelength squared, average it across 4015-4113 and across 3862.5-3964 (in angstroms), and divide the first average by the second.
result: 1.25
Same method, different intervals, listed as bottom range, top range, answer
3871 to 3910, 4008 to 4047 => 1.24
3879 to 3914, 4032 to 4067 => 1.24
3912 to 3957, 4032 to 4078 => 1.34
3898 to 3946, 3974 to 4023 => 1.29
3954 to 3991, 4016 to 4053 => 1.29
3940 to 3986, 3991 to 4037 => 1.27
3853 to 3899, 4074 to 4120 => 1.20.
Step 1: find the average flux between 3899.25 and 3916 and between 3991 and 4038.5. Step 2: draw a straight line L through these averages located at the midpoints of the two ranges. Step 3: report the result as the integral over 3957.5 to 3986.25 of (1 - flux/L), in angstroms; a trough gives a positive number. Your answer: 6.6 angstroms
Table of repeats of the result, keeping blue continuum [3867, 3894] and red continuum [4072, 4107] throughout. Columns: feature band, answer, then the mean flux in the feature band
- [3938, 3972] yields 4.6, 30.5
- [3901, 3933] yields 0.5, 34.1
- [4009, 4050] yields -4.2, 40.1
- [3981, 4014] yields -3.6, 39.9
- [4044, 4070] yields -2.0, 39.7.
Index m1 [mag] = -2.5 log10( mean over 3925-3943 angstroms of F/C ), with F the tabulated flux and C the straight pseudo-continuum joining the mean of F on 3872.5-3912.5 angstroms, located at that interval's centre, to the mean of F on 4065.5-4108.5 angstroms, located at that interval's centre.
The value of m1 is 0.46 mag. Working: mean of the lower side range 34.9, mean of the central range 23.3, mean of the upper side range 37.8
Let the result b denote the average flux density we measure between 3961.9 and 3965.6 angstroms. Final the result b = 29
